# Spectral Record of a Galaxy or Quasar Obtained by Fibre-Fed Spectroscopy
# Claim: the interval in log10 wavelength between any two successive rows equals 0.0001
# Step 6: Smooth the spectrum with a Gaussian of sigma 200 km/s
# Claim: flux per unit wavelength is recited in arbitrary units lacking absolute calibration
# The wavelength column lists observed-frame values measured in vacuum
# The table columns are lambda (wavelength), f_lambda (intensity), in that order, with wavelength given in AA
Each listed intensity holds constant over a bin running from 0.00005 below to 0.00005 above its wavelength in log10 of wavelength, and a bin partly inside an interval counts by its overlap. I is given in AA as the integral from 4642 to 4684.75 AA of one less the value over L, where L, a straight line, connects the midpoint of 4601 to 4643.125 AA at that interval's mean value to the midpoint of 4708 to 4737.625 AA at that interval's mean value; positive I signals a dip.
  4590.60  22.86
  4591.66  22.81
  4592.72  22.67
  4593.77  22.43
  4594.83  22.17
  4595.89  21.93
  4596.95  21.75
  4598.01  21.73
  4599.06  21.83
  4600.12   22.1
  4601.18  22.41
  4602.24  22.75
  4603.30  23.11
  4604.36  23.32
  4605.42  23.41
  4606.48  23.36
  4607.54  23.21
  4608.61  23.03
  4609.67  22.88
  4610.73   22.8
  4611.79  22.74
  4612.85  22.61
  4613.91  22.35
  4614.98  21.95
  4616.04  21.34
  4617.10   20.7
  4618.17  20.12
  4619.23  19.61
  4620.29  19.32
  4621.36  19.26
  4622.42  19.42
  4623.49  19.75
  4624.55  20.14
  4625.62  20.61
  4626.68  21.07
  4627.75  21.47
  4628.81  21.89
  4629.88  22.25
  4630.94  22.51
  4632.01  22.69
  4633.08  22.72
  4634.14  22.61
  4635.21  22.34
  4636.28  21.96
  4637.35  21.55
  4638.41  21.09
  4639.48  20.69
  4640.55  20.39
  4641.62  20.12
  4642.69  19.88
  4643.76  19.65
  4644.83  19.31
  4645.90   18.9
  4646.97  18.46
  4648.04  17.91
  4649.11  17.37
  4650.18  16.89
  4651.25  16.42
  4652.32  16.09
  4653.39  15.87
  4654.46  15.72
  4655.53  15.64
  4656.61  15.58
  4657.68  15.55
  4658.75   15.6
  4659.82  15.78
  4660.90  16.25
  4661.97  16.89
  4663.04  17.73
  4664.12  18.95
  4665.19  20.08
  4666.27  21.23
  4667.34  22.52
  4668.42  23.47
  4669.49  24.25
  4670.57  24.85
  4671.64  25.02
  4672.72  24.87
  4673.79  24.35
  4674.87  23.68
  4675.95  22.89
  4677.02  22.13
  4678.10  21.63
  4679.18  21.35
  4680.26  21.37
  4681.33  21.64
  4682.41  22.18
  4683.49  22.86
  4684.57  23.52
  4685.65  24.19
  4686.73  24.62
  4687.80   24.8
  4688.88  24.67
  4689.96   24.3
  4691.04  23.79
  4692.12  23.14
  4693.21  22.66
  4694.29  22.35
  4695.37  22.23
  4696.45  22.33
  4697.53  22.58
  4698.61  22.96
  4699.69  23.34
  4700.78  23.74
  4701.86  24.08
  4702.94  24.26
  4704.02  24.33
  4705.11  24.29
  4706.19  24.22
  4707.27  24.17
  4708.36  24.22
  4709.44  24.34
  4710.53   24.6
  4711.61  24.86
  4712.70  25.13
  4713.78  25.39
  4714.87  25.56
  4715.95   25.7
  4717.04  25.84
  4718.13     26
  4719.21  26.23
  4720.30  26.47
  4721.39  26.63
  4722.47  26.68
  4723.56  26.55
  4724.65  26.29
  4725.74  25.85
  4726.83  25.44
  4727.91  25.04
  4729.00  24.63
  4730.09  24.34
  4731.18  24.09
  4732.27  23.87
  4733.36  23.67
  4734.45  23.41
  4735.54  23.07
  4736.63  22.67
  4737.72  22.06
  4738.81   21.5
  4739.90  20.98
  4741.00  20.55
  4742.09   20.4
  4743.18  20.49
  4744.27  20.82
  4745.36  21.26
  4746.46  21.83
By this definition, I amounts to 5.98 AA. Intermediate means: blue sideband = 21.6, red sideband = 25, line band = 19.8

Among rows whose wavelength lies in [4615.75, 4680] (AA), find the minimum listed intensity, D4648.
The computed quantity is 15.55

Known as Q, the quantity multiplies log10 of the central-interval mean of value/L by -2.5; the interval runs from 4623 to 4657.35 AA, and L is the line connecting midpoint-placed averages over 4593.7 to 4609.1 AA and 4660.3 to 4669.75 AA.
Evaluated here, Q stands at 0.07 mag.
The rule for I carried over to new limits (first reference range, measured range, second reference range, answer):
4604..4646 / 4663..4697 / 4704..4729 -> 1.3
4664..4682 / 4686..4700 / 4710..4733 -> 0.3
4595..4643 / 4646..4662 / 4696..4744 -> 4.3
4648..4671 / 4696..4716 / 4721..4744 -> -2.3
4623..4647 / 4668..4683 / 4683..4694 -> 0.0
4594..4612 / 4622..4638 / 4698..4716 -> 1.1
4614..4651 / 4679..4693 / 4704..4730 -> 0.2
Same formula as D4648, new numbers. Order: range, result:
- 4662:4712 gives 17.73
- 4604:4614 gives 22.35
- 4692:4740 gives 20.98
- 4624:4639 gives 20.14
